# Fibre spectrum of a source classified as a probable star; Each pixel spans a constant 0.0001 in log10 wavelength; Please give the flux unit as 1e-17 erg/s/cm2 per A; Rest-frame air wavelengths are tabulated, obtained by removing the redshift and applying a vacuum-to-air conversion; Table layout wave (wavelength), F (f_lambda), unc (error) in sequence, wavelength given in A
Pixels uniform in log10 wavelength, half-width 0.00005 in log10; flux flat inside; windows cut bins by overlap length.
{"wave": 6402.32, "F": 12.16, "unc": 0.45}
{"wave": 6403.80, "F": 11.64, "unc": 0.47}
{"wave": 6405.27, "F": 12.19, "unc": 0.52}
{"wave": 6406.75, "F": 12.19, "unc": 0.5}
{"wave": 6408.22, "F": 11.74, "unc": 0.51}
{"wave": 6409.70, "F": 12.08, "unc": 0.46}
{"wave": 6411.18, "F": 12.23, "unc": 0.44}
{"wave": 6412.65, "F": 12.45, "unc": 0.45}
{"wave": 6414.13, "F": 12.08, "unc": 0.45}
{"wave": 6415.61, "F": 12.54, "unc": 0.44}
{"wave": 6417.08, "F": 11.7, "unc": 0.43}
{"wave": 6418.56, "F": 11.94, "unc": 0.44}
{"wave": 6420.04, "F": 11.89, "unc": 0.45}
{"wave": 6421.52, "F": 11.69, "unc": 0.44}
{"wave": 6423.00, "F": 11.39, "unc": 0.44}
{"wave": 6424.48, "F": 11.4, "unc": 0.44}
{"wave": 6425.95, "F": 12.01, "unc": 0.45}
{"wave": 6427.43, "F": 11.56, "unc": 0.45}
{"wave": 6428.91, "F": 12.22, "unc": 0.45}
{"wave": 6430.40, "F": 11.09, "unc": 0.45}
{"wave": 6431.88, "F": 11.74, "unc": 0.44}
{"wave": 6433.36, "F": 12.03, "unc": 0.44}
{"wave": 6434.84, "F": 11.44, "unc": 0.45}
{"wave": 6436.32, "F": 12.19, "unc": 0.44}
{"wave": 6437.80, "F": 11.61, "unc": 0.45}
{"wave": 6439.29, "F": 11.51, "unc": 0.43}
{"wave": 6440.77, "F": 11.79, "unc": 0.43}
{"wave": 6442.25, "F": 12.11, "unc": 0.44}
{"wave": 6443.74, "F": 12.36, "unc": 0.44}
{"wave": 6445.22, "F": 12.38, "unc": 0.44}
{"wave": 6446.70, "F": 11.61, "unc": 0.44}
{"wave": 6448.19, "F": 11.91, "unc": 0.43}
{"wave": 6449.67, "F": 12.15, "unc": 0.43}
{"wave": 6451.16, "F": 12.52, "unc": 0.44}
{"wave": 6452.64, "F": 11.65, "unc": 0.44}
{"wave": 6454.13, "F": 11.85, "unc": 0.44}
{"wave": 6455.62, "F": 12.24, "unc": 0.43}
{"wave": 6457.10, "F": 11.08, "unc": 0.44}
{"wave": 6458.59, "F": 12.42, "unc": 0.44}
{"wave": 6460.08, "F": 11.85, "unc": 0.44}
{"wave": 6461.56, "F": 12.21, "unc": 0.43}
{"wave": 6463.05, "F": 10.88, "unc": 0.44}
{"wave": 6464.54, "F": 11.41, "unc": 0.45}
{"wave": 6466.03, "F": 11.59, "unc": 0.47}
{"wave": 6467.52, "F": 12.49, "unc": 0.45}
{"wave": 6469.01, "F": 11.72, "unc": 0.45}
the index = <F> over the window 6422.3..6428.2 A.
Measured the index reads 11.6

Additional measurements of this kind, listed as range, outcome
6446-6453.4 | 12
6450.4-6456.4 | 12.1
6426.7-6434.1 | 11.7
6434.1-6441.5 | 11.7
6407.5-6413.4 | 12.1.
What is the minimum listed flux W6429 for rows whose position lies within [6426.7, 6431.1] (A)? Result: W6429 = 11.09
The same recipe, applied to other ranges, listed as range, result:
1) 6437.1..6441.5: 11.51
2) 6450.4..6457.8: 11.08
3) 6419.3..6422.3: 11.69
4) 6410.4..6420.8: 11.7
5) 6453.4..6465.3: 10.88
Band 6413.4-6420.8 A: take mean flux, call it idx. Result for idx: 12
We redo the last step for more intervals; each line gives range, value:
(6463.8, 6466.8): 11.5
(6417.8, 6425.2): 11.7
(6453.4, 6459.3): 11.9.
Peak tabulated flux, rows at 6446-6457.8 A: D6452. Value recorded 12.52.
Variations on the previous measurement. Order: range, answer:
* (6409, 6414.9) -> 12.45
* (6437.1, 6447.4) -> 12.38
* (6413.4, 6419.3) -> 12.54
